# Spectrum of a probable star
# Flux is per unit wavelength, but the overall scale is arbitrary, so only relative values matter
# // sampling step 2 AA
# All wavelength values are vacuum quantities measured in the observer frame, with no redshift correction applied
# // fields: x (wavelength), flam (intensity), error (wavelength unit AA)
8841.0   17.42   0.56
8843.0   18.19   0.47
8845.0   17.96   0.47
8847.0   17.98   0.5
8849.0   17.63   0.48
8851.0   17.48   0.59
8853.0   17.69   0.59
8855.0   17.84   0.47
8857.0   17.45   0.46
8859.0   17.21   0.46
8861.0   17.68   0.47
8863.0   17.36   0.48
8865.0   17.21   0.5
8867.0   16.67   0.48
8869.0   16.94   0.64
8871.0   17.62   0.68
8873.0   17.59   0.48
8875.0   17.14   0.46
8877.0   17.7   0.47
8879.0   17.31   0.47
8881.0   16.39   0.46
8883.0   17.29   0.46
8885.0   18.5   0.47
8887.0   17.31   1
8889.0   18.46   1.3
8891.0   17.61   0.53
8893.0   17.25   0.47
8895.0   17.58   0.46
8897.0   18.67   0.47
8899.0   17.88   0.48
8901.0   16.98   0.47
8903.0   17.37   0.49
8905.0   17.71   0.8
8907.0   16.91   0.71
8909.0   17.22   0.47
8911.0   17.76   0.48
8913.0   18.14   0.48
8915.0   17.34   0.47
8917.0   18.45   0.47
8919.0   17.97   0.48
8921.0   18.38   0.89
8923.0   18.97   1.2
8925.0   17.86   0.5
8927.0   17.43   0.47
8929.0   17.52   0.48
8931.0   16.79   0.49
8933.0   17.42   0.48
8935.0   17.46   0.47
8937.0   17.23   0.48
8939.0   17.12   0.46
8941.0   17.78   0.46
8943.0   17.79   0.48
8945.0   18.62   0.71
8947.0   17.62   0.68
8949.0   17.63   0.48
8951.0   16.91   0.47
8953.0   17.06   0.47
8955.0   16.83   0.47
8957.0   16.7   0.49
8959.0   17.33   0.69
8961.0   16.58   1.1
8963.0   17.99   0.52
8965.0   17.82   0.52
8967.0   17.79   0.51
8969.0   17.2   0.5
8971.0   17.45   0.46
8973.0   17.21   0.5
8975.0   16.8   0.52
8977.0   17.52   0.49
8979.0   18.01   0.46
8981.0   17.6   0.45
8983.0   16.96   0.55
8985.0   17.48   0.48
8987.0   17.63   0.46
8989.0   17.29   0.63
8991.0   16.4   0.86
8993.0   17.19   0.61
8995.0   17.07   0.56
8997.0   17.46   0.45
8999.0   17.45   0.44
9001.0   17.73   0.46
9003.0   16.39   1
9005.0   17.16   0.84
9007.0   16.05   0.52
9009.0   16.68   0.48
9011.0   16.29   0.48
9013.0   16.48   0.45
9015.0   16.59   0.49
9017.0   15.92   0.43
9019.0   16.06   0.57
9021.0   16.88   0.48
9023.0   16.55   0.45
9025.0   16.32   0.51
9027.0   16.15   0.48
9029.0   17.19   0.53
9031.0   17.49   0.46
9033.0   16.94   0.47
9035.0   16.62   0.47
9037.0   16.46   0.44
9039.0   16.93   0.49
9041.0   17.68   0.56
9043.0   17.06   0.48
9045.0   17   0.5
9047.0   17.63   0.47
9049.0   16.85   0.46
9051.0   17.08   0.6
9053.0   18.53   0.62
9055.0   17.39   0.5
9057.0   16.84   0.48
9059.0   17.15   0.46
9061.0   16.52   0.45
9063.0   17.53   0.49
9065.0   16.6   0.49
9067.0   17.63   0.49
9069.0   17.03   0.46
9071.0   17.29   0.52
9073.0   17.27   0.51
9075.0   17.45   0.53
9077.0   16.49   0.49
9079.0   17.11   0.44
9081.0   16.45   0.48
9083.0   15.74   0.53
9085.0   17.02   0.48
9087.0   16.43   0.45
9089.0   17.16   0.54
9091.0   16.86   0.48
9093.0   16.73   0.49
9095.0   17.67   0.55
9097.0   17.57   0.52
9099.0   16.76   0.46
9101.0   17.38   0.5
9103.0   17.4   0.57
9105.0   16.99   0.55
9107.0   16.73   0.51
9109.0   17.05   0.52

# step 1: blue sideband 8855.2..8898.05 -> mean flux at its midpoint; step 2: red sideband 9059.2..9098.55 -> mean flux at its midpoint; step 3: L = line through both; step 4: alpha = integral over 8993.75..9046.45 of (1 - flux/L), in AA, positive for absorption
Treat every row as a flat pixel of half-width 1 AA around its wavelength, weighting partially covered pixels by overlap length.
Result 0.99 AA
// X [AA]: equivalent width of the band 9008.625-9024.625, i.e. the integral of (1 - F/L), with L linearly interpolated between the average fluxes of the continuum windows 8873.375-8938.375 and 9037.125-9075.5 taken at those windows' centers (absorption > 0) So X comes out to 0.8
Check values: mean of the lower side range 17.6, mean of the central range 16.4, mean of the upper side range 17.2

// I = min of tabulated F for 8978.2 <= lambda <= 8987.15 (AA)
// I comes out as 16.96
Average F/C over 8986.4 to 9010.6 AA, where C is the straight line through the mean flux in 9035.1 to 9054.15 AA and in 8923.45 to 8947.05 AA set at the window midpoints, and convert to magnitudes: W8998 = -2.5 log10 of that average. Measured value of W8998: 0.02 mag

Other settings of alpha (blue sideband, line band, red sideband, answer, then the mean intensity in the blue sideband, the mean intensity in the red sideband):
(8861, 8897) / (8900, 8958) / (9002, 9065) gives -1.0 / 17.5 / 16.8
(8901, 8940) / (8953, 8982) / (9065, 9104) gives 0.2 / 17.6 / 17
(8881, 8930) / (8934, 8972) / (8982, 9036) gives -0.2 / 17.7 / 16.8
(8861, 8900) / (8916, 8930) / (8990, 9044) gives -0.7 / 17.5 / 16.8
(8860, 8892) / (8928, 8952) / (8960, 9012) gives -0.3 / 17.4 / 17.2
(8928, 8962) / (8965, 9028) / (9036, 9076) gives 1.1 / 17.3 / 17.2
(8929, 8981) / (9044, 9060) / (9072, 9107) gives -0.2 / 17.4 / 17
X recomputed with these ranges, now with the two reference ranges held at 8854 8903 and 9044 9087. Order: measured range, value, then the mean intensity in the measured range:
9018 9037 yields 0.5 AA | 16.7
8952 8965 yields 0.1 AA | 17.1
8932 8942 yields 0.0 AA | 17.4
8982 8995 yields 0.1 AA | 17.2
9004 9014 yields 0.4 AA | 16.5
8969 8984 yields -0.1 AA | 17.4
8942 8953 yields -0.2 AA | 17.7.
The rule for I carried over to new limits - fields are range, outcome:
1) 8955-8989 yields 16.58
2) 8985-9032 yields 15.92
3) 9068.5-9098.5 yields 15.74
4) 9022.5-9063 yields 16.15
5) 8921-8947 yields 16.79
